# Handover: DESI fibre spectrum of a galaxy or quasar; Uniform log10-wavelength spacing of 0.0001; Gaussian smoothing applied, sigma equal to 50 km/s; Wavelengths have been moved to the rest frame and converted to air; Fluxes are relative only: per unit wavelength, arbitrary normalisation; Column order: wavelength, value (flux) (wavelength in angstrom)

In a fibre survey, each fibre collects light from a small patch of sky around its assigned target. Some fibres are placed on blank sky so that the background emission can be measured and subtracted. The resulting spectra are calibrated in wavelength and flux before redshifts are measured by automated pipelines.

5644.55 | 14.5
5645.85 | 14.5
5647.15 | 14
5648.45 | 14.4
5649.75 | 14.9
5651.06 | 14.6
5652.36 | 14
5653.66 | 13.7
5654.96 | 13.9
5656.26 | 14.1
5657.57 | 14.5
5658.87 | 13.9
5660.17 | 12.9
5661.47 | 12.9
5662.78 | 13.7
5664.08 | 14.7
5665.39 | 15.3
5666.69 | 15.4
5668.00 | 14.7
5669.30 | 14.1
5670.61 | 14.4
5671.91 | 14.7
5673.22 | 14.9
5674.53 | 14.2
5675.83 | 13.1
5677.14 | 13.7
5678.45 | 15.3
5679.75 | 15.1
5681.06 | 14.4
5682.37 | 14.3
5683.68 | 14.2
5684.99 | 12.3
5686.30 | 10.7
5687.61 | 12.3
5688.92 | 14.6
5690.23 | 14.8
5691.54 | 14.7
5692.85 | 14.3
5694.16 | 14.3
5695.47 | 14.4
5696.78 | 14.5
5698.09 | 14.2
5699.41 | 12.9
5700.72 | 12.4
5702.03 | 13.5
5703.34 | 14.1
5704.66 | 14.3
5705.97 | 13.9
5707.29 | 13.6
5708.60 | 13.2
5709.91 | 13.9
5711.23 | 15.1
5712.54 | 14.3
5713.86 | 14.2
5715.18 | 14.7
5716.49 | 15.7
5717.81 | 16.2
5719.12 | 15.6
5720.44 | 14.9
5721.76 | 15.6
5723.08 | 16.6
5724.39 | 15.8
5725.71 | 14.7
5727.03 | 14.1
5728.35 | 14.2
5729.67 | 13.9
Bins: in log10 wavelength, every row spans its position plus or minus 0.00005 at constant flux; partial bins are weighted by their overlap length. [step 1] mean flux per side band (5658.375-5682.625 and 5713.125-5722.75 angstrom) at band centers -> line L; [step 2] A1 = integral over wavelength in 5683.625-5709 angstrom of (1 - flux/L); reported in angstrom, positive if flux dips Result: 2.0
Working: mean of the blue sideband 14.3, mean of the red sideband 15.3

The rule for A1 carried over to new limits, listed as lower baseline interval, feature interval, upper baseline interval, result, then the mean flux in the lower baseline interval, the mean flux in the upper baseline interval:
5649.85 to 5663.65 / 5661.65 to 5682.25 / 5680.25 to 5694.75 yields -1.00 angstrom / 13.9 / 13.7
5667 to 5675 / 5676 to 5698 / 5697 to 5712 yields 0.29 angstrom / 14.5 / 13.8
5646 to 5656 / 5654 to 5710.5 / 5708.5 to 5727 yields 2.43 angstrom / 14.2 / 15.1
